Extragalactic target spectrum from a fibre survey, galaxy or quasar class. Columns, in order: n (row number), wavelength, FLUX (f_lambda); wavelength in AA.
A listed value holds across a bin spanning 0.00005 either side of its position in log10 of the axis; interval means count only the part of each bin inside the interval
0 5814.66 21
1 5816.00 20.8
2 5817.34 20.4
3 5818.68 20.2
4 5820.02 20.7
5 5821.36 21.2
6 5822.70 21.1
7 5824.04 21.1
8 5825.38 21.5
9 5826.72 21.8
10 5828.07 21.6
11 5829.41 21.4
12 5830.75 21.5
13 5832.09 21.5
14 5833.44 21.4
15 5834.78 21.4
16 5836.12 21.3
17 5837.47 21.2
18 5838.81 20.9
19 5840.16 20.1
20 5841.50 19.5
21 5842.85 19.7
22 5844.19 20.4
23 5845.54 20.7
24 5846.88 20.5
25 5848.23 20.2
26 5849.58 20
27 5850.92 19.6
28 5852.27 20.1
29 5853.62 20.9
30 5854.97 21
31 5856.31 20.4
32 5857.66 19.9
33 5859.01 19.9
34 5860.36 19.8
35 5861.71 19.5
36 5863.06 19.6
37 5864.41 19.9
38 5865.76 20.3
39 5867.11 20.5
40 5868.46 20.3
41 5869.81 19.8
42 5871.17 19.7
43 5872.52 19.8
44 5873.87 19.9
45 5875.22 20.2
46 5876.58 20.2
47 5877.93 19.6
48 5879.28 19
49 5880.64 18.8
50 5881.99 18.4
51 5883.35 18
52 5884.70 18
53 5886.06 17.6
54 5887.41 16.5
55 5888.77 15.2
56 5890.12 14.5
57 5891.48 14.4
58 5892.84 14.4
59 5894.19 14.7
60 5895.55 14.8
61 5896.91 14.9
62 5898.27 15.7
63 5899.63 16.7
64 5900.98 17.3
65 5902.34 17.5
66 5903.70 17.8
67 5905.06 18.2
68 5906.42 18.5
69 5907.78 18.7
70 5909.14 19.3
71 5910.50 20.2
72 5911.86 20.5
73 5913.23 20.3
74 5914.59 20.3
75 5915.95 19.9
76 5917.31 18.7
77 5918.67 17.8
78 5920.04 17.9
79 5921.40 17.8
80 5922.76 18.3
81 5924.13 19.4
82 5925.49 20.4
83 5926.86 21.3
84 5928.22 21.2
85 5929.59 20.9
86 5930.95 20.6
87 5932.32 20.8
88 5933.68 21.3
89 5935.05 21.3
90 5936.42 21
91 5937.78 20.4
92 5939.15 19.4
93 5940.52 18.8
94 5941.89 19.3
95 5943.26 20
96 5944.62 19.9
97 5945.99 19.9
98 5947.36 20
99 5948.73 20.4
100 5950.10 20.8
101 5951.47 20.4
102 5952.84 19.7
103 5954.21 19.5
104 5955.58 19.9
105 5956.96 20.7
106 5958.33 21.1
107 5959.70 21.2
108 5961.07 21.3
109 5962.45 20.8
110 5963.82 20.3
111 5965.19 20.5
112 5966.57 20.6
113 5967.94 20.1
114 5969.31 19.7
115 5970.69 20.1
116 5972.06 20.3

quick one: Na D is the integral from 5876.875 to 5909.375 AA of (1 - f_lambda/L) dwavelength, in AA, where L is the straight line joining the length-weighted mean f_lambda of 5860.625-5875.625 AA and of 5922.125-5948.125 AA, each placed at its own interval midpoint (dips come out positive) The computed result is 4.9 AA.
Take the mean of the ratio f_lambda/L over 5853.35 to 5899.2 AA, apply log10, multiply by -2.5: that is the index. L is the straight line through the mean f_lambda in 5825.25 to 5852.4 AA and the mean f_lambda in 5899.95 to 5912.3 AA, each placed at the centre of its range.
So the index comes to 0.07 mag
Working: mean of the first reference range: 20.8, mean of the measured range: 18.4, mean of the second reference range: 18.6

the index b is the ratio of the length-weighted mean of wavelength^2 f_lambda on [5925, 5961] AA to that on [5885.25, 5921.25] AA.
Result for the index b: 1.19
